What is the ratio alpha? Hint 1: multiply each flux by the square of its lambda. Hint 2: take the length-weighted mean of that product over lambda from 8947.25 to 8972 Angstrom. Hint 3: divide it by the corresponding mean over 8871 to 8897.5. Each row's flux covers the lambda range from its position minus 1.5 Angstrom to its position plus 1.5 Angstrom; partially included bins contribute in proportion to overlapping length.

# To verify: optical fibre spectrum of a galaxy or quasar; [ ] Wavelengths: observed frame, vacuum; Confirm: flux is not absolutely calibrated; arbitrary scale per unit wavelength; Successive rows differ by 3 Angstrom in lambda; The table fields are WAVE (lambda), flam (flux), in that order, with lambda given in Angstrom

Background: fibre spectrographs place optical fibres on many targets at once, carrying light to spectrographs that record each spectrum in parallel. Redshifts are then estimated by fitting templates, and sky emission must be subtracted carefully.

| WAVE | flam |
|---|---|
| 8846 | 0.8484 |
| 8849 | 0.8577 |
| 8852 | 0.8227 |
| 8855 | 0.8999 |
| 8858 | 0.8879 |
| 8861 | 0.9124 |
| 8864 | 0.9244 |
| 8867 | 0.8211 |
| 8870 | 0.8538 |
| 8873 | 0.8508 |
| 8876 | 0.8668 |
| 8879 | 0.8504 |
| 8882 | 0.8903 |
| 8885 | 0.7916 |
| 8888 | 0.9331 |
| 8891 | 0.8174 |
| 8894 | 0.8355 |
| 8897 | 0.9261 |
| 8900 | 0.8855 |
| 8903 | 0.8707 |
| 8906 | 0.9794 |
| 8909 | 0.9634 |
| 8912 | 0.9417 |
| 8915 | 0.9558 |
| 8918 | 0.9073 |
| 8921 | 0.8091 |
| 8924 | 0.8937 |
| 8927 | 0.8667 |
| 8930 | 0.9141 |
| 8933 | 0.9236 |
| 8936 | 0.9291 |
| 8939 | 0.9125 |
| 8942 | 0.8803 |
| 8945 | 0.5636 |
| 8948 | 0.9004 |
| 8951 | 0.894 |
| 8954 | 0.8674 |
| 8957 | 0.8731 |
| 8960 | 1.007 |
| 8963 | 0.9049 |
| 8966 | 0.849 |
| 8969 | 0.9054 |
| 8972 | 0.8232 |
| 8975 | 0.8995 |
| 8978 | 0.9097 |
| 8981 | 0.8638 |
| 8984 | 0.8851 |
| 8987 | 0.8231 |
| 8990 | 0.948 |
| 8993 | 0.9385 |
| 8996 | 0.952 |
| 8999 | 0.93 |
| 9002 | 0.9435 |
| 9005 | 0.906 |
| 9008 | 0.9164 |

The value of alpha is 1.1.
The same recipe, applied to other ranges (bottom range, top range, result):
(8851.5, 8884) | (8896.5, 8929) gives 1.05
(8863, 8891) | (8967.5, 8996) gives 1.06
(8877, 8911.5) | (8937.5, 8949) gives 0.92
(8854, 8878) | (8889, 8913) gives 1.04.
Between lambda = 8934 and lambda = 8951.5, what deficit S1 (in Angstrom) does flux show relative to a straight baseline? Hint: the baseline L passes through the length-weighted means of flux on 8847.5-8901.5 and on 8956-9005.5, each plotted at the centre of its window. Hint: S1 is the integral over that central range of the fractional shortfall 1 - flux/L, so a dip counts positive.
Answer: 0.9 Angstrom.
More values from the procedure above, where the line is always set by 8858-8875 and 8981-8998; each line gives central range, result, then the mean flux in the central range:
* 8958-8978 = 0.04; 0.898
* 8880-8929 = -0.43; 0.892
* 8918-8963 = 0.86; 0.876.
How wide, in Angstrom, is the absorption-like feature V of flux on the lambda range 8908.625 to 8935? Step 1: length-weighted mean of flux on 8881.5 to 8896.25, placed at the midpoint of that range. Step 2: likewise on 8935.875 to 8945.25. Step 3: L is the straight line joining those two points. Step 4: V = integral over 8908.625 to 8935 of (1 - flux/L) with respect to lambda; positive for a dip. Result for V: -1.9 Angstrom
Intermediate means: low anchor 0.855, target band 0.906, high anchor 0.84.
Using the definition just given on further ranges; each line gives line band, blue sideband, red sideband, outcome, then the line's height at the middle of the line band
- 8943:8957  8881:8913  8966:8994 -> 1.1 Angstrom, 0.888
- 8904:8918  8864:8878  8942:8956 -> -1.9 Angstrom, 0.836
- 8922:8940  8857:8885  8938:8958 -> -1.2 Angstrom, 0.846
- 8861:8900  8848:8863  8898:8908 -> 1.4 Angstrom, 0.898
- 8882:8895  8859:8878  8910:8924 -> 0.5 Angstrom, 0.885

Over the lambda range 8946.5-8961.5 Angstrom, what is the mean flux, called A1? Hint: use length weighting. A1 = 0.908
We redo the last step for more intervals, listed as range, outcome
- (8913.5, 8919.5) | 0.932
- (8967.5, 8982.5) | 0.88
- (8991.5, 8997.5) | 0.945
